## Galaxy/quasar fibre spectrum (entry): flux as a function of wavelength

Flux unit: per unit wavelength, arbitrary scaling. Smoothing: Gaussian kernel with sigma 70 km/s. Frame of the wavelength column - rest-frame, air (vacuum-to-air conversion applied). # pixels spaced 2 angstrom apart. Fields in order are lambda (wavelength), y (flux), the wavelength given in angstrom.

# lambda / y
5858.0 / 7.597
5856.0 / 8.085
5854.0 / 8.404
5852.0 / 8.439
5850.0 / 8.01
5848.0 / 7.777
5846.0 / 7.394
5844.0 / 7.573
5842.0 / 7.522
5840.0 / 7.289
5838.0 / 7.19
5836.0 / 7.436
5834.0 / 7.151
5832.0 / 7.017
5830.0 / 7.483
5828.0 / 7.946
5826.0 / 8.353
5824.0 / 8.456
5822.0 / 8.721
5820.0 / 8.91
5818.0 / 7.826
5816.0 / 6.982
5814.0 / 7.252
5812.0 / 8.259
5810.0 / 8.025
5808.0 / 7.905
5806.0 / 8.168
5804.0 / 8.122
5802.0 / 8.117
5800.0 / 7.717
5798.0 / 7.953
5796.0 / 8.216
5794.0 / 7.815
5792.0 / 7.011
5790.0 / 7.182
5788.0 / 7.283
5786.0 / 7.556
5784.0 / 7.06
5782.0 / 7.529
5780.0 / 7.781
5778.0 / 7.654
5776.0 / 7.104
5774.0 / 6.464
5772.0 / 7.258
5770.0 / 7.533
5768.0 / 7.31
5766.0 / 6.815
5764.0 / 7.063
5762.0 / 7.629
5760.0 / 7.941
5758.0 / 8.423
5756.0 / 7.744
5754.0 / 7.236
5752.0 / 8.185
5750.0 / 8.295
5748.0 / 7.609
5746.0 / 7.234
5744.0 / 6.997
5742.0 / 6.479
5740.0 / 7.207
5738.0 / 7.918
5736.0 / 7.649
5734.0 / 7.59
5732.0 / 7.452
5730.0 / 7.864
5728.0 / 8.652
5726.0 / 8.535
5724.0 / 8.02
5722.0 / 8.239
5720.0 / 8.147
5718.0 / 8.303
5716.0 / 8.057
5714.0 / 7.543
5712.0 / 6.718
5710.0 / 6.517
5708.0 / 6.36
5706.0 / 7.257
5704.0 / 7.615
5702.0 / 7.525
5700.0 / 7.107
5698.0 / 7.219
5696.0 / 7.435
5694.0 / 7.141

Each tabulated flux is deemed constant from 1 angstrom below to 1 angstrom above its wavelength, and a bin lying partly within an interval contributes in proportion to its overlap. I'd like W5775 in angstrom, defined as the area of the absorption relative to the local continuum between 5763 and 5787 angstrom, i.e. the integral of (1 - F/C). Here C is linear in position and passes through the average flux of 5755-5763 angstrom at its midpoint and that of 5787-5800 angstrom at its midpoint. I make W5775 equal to 1.6 angstrom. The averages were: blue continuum 7.93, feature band 7.26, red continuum 7.59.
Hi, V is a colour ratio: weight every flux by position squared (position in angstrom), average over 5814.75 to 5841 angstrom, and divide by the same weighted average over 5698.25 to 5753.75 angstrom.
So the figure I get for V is 1.1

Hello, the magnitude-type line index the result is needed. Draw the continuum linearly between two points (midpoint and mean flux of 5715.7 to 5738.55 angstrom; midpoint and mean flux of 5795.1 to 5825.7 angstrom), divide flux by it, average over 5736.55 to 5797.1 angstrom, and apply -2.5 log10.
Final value 0.08 mag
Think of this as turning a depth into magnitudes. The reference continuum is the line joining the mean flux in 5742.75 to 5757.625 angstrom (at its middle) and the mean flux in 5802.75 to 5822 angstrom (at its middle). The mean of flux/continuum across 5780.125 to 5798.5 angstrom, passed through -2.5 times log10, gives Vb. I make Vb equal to 0.05 mag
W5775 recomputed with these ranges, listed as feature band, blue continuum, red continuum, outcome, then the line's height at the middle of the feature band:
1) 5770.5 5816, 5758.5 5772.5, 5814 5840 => -0.2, 7.56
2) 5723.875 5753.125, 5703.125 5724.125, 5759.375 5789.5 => -1.1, 7.43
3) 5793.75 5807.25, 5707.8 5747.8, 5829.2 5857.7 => -0.7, 7.62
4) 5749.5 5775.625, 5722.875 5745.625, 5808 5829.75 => 0.9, 7.79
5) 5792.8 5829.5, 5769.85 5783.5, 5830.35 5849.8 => -3.3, 7.36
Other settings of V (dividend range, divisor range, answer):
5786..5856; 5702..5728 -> 1.06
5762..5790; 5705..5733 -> 0.96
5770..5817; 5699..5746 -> 1.03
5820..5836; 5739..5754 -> 1.10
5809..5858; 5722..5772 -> 1.05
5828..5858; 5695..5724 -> 1.07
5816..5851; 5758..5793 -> 1.08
